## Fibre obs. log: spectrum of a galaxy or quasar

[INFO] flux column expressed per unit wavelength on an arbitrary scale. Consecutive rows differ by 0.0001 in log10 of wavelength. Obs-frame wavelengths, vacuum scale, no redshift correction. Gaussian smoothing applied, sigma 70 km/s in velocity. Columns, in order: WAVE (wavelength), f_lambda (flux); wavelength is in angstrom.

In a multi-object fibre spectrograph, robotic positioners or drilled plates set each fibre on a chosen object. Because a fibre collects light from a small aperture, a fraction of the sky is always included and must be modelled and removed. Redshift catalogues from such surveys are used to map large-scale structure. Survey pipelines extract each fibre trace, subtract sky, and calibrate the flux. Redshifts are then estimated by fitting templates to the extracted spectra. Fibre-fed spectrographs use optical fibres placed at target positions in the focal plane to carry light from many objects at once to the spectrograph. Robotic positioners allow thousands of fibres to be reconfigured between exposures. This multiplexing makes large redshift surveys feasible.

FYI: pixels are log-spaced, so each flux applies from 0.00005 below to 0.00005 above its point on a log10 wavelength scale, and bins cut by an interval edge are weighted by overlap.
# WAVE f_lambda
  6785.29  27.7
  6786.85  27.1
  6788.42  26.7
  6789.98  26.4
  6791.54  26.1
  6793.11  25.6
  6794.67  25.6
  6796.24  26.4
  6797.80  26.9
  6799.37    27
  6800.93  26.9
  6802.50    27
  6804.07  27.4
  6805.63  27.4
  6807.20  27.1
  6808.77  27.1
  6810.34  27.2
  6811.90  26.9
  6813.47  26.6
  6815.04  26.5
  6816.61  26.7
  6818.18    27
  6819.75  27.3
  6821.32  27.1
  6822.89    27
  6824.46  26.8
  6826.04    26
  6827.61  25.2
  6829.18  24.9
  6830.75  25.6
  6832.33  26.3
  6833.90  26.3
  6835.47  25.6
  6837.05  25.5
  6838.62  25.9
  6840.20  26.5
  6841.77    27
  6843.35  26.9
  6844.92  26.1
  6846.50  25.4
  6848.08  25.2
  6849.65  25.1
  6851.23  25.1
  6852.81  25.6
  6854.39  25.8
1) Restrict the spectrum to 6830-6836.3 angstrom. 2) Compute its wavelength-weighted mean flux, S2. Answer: 25.9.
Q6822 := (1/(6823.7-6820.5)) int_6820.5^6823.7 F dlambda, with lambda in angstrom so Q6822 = 27.1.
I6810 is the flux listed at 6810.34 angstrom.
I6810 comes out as 27.2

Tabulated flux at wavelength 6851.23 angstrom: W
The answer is 25.1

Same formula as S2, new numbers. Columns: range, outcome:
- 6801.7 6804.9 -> 27.2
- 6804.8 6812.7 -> 27.2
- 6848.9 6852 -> 25.1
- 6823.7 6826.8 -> 26.3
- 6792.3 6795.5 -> 25.6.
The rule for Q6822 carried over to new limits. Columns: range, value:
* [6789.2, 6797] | 26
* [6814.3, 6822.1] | 26.9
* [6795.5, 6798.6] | 26.7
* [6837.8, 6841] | 26.2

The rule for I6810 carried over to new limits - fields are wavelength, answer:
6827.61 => 25.2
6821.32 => 27.1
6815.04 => 26.5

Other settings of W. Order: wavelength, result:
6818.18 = 27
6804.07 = 27.4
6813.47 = 26.6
